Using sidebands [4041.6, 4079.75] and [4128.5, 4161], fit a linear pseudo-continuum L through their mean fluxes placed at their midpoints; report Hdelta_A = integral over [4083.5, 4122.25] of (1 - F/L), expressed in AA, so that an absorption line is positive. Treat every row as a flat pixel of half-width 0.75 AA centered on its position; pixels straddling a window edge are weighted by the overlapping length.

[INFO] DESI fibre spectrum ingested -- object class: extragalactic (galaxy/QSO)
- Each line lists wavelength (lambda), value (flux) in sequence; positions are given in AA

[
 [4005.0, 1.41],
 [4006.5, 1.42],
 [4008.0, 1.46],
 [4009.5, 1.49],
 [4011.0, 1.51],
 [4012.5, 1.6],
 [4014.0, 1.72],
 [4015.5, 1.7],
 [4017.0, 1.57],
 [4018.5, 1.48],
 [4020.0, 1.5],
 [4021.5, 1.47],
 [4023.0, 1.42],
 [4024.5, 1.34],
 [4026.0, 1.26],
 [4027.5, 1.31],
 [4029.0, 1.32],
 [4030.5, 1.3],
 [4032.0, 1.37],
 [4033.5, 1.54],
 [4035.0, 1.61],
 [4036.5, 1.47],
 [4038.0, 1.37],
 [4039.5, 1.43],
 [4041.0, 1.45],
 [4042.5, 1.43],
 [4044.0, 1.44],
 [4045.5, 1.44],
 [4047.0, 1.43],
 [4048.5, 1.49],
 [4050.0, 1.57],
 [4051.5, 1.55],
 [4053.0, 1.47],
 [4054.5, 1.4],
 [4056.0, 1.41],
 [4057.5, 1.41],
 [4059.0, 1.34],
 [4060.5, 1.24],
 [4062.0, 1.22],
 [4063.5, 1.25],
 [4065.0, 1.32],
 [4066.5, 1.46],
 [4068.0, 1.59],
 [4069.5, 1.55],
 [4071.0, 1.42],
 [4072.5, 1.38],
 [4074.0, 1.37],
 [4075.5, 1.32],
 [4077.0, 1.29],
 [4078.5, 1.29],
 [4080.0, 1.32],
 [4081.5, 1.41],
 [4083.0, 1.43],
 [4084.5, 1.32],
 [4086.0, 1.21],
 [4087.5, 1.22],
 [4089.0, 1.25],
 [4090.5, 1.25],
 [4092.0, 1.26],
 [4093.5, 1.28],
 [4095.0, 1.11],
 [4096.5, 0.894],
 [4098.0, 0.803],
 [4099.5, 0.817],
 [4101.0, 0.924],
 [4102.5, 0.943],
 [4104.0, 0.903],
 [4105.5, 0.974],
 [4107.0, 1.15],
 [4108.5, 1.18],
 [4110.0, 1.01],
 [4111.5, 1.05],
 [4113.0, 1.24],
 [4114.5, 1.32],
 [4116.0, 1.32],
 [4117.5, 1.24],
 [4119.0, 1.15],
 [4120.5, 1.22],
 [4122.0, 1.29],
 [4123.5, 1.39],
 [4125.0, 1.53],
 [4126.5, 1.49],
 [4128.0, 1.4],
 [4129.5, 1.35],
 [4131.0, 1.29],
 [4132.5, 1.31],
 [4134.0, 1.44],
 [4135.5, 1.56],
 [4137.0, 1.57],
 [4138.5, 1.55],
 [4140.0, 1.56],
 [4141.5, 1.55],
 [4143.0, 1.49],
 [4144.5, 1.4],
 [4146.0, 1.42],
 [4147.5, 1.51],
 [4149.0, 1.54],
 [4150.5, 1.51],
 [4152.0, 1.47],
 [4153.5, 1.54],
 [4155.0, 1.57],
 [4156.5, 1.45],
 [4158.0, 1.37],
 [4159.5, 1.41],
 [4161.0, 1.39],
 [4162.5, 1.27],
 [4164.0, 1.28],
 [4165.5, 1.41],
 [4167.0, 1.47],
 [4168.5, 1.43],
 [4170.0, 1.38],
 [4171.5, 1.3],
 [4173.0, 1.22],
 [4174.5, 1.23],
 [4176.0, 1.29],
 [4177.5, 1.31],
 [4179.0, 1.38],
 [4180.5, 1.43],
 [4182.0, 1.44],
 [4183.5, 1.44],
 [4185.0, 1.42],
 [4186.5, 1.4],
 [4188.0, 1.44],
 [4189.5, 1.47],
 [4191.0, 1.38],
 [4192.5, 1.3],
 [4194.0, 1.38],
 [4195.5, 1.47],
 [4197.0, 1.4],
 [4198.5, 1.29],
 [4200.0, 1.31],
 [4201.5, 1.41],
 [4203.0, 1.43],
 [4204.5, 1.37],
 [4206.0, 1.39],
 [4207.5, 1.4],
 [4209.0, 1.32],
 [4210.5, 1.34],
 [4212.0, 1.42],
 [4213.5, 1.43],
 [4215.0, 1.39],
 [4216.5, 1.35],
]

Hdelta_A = 8.29 AA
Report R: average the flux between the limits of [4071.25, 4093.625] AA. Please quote 1.31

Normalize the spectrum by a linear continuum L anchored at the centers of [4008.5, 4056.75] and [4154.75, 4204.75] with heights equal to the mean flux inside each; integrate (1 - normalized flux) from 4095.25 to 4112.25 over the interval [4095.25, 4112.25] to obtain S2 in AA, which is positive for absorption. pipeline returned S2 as 5.4 AA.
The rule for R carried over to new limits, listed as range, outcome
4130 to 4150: 1.48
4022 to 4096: 1.37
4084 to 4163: 1.3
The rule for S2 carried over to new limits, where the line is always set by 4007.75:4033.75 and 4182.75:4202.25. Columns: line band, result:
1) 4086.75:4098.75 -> 2.5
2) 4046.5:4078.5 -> 1.0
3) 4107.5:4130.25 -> 2.3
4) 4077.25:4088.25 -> 1.0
